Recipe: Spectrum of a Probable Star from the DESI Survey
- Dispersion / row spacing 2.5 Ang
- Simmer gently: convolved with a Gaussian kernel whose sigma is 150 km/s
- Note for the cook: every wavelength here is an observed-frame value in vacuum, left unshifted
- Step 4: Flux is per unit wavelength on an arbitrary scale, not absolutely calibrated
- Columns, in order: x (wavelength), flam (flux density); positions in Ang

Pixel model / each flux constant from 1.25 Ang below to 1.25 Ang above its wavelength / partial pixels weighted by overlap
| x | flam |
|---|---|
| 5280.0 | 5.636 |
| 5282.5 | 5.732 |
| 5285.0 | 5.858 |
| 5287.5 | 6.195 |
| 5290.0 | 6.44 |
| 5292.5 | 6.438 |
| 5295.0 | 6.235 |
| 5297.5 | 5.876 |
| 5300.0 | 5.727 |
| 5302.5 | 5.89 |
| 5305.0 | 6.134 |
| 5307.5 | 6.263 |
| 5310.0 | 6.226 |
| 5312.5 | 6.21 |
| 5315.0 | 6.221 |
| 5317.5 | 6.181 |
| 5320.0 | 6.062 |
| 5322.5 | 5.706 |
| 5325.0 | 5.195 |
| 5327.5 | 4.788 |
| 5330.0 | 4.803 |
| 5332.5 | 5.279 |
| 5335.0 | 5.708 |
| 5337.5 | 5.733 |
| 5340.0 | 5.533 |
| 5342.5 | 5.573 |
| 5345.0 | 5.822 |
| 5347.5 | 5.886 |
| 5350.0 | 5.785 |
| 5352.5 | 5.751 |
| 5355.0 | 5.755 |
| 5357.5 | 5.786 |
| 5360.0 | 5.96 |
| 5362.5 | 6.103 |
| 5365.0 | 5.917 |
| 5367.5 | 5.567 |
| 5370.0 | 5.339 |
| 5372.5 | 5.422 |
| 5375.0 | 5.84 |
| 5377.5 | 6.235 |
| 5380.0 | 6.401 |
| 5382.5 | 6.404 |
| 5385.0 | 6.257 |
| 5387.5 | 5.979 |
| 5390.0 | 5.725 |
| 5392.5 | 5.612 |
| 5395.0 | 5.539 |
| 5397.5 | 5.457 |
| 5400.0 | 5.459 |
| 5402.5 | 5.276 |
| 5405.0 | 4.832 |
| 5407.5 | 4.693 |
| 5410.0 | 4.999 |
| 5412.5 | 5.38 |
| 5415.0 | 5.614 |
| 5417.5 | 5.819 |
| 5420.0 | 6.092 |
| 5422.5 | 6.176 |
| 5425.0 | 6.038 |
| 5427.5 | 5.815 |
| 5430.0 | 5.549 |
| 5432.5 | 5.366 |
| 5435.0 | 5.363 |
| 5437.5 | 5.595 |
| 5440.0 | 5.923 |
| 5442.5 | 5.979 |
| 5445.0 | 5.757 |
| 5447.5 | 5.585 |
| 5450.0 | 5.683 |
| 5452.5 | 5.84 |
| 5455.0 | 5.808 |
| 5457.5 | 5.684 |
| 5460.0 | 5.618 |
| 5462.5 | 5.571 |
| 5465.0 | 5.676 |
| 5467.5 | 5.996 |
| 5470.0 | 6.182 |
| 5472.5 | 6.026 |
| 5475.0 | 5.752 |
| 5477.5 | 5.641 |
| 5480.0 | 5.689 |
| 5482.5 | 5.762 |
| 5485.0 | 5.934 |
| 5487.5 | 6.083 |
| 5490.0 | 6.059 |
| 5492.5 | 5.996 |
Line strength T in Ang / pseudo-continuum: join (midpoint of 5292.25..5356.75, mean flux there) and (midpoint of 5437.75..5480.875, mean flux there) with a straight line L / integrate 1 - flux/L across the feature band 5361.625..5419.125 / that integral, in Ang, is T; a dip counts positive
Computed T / 1.4 Ang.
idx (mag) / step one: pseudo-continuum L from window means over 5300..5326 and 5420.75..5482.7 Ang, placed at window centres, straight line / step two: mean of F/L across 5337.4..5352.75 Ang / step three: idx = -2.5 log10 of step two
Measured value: 0.04 mag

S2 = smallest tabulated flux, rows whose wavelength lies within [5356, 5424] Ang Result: 4.693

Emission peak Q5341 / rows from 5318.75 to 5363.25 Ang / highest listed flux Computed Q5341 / 6.103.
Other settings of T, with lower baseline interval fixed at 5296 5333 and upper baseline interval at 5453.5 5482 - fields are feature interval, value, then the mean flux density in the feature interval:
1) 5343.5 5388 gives -0.9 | 5.9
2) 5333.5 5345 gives 0.3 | 5.65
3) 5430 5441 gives 0.4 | 5.55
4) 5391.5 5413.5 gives 2.1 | 5.24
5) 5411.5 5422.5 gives 0.0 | 5.79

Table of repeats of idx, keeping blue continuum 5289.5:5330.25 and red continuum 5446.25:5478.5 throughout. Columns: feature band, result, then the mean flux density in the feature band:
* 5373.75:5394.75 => -0.03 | 6.03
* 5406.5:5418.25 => 0.10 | 5.29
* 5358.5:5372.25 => 0.02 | 5.75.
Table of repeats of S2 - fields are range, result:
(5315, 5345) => 4.788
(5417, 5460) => 5.363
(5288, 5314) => 5.727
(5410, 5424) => 4.999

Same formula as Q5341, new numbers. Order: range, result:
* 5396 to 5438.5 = 6.176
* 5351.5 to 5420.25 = 6.404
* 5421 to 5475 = 6.182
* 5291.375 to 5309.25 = 6.438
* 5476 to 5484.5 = 5.762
